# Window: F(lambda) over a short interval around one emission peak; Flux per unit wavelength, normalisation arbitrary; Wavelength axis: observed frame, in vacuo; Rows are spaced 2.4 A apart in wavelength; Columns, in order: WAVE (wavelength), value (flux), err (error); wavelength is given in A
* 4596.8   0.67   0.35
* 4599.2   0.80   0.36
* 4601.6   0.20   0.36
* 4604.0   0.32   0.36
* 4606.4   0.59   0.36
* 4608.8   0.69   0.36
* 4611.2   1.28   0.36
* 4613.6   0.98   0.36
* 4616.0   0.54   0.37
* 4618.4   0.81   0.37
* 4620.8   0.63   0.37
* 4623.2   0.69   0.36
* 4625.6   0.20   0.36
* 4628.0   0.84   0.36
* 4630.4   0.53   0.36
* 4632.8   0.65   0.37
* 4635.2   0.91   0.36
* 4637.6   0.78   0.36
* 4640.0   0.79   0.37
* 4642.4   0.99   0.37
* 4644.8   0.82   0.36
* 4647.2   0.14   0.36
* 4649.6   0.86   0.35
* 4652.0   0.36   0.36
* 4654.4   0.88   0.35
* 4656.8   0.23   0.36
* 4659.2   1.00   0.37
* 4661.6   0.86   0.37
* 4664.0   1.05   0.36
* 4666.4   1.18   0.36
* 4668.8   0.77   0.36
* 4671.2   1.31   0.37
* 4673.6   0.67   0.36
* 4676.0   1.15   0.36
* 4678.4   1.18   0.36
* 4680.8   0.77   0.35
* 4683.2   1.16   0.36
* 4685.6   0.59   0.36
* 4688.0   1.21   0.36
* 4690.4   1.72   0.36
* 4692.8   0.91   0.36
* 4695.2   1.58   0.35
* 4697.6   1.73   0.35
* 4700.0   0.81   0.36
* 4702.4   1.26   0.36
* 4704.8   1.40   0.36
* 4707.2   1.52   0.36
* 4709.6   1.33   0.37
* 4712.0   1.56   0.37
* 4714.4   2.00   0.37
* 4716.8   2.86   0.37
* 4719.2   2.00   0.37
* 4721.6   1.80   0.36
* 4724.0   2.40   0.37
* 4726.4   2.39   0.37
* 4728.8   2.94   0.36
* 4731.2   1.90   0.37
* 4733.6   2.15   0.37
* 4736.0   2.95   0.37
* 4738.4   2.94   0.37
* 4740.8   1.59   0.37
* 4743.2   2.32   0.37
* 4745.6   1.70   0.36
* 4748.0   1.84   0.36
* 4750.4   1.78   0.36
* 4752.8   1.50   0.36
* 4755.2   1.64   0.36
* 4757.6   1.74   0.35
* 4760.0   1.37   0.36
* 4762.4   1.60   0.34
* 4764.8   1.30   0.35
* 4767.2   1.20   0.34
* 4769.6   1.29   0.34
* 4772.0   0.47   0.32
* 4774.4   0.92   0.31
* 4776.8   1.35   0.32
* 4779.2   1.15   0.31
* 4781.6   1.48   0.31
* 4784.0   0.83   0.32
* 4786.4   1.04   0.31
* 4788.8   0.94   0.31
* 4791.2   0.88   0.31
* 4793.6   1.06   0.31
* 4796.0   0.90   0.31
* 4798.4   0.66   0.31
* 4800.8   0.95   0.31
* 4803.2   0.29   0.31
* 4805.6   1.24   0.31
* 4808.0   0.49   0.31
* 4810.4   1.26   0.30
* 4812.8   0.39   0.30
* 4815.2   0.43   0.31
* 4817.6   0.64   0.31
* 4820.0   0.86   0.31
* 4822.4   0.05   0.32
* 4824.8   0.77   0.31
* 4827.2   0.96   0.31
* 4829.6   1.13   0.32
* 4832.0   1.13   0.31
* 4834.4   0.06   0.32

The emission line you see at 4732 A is C IV 1549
